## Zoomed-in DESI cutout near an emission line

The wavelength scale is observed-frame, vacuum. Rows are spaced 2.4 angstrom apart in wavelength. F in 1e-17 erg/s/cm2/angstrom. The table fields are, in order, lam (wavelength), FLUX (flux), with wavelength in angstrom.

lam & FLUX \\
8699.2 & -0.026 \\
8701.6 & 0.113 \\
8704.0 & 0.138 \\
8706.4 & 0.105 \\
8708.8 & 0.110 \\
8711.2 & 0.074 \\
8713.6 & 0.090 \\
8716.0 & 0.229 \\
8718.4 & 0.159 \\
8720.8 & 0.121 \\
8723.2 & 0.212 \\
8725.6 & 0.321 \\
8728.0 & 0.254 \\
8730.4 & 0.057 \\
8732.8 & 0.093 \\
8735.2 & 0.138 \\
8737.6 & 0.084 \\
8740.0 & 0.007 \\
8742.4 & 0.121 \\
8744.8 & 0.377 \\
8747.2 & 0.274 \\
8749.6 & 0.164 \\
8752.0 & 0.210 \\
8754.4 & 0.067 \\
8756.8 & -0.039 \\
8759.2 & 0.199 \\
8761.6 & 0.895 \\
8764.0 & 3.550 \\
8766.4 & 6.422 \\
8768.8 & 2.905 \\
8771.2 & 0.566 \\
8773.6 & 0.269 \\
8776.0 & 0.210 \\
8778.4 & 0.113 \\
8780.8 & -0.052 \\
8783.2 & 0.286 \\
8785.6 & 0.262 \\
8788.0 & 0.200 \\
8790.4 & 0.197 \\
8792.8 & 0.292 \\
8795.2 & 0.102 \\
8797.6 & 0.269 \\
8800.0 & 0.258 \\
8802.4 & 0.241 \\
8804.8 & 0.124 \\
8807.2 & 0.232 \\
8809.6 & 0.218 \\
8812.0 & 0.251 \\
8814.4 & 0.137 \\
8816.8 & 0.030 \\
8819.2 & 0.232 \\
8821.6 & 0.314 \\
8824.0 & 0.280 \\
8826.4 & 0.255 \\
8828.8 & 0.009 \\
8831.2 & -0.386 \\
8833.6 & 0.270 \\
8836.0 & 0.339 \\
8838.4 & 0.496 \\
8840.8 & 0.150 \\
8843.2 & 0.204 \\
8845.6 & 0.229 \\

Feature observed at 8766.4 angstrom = [O III]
